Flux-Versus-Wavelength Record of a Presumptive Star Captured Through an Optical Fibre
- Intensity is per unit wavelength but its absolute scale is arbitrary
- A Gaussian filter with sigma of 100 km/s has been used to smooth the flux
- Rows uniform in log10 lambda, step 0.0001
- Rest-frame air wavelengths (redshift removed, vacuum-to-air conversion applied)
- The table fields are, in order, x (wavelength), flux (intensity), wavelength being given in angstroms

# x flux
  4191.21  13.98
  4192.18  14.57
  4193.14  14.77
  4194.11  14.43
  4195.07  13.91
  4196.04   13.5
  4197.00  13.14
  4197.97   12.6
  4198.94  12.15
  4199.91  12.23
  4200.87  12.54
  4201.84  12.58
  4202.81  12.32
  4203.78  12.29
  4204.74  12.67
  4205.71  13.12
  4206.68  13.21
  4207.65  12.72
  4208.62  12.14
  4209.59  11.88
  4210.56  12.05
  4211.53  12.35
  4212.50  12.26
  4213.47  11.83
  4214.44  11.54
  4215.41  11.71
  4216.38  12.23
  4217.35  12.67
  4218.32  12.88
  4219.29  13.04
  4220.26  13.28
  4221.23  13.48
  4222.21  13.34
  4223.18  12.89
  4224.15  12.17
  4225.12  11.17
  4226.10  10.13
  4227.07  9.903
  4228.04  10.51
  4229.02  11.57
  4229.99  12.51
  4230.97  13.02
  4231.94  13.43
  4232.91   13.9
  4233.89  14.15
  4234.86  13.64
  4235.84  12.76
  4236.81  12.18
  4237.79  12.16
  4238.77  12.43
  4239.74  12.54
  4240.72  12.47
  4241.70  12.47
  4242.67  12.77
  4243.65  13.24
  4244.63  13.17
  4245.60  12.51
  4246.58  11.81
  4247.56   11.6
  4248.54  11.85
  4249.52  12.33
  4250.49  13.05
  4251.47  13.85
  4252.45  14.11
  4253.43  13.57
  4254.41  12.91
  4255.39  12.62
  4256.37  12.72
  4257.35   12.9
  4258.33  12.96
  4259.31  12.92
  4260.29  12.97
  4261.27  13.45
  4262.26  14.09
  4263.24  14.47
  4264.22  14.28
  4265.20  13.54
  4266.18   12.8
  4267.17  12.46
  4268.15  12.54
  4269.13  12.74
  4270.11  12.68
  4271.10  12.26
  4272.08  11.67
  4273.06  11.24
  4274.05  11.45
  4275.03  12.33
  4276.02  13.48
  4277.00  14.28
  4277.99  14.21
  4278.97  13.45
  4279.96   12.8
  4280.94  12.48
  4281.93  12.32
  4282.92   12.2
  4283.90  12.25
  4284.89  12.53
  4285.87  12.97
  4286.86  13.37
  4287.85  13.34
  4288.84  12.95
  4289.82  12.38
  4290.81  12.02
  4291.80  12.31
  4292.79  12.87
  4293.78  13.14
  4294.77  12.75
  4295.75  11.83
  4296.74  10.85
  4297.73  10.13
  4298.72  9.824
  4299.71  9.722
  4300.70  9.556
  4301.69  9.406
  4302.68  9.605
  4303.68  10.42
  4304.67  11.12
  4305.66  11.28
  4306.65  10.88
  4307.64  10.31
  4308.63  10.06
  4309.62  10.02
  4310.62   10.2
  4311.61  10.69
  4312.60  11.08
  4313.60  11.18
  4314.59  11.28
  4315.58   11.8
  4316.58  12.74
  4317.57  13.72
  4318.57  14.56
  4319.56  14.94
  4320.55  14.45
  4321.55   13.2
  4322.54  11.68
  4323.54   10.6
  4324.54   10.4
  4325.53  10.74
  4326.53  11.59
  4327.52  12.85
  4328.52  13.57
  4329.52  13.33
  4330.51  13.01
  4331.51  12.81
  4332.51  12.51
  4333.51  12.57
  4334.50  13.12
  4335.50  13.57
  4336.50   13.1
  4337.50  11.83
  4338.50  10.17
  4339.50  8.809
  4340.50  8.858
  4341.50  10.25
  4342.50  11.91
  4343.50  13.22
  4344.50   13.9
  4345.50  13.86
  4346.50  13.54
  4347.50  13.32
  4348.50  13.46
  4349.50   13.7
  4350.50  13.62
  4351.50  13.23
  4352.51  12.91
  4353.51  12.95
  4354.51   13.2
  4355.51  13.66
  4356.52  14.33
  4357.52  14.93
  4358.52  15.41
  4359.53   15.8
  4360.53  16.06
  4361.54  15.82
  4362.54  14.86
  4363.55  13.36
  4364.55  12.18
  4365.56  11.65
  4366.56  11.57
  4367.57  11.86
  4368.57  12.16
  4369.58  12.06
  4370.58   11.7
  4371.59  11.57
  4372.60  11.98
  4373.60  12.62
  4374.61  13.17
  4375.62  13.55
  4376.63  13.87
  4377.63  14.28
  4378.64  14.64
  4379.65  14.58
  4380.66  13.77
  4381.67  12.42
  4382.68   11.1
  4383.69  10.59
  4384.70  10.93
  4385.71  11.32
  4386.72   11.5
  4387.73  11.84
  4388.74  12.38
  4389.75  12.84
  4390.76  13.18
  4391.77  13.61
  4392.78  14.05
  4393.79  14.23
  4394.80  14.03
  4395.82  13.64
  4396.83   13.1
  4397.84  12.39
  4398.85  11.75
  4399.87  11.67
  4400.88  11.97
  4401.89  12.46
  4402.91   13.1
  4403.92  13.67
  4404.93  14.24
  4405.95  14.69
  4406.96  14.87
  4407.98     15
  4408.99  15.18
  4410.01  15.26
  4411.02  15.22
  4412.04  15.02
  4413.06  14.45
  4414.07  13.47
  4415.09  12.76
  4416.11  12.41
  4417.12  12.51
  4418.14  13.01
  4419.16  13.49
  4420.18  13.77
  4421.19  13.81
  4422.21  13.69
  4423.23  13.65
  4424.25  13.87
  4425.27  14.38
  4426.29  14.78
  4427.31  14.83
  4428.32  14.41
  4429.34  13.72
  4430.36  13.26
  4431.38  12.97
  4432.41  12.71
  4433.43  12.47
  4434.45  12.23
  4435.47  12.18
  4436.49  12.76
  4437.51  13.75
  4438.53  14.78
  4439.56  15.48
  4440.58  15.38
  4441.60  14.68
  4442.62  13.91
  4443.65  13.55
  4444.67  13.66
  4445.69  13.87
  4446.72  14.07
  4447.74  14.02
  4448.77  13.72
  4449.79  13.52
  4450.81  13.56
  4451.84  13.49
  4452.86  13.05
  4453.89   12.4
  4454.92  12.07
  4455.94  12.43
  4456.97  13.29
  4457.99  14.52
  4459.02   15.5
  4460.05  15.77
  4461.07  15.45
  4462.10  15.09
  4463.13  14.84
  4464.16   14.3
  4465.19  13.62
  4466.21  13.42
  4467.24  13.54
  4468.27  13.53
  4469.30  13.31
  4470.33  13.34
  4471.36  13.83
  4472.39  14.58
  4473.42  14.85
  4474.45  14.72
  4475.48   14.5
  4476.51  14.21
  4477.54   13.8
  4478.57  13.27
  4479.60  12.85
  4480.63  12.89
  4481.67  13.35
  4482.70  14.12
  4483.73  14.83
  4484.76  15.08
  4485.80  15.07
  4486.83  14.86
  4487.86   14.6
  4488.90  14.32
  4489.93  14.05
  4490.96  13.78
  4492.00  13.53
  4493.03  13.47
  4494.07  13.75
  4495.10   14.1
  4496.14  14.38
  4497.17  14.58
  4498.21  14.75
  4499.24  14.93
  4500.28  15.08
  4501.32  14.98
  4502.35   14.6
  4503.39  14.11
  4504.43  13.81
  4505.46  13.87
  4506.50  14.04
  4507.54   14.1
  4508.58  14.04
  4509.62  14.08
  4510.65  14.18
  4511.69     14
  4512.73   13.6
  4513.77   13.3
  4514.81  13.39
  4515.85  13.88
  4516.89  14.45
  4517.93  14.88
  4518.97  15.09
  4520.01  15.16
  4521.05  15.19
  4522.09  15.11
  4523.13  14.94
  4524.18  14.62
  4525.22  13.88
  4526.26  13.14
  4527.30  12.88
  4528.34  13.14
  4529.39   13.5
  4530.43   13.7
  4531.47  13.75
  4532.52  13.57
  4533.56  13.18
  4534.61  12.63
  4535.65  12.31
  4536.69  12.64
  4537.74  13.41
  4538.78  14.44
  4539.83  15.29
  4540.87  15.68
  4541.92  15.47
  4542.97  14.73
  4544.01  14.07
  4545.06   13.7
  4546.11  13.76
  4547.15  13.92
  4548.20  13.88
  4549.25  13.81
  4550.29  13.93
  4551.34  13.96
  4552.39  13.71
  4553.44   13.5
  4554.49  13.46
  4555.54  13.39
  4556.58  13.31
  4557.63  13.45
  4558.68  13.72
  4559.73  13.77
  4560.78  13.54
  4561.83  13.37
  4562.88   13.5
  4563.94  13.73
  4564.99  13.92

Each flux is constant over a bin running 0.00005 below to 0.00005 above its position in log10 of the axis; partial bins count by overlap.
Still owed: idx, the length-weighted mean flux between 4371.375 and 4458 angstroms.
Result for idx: 13.4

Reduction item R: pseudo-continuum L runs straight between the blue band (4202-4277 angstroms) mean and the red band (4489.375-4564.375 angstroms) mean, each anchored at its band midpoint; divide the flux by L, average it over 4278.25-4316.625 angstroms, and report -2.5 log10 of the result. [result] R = 0.12 mag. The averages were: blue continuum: 12.6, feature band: 11.5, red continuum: 14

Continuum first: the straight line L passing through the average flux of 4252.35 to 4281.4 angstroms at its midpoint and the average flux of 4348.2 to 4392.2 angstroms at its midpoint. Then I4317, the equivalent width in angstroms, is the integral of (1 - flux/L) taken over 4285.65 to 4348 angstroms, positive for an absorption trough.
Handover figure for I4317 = 5.6 angstroms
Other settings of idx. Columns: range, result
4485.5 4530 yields 14.2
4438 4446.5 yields 14.4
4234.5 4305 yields 12.5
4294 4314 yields 10.6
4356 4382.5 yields 13.4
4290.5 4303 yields 11.1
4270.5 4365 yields 12.4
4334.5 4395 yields 12.9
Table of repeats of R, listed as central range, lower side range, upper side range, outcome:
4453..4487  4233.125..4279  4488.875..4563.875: -0.020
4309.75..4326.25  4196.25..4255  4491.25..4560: 0.083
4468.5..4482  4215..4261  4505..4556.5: -0.008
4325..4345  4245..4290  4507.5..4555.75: 0.092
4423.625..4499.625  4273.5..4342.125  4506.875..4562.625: -0.055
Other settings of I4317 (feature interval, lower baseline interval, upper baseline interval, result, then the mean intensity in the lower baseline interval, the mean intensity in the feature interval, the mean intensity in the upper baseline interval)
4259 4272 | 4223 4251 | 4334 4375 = -0.7 angstroms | 12.4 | 13.1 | 12.9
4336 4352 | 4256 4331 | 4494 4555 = 0.4 angstroms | 12.2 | 12.3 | 14.1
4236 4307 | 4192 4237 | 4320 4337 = 1.0 angstroms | 12.6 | 12.4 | 12.5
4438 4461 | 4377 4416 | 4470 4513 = -0.3 angstroms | 13.3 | 14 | 14.2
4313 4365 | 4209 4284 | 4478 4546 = 0.9 angstroms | 12.7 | 12.9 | 14.1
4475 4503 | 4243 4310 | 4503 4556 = -1.0 angstroms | 12.3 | 14.2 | 14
